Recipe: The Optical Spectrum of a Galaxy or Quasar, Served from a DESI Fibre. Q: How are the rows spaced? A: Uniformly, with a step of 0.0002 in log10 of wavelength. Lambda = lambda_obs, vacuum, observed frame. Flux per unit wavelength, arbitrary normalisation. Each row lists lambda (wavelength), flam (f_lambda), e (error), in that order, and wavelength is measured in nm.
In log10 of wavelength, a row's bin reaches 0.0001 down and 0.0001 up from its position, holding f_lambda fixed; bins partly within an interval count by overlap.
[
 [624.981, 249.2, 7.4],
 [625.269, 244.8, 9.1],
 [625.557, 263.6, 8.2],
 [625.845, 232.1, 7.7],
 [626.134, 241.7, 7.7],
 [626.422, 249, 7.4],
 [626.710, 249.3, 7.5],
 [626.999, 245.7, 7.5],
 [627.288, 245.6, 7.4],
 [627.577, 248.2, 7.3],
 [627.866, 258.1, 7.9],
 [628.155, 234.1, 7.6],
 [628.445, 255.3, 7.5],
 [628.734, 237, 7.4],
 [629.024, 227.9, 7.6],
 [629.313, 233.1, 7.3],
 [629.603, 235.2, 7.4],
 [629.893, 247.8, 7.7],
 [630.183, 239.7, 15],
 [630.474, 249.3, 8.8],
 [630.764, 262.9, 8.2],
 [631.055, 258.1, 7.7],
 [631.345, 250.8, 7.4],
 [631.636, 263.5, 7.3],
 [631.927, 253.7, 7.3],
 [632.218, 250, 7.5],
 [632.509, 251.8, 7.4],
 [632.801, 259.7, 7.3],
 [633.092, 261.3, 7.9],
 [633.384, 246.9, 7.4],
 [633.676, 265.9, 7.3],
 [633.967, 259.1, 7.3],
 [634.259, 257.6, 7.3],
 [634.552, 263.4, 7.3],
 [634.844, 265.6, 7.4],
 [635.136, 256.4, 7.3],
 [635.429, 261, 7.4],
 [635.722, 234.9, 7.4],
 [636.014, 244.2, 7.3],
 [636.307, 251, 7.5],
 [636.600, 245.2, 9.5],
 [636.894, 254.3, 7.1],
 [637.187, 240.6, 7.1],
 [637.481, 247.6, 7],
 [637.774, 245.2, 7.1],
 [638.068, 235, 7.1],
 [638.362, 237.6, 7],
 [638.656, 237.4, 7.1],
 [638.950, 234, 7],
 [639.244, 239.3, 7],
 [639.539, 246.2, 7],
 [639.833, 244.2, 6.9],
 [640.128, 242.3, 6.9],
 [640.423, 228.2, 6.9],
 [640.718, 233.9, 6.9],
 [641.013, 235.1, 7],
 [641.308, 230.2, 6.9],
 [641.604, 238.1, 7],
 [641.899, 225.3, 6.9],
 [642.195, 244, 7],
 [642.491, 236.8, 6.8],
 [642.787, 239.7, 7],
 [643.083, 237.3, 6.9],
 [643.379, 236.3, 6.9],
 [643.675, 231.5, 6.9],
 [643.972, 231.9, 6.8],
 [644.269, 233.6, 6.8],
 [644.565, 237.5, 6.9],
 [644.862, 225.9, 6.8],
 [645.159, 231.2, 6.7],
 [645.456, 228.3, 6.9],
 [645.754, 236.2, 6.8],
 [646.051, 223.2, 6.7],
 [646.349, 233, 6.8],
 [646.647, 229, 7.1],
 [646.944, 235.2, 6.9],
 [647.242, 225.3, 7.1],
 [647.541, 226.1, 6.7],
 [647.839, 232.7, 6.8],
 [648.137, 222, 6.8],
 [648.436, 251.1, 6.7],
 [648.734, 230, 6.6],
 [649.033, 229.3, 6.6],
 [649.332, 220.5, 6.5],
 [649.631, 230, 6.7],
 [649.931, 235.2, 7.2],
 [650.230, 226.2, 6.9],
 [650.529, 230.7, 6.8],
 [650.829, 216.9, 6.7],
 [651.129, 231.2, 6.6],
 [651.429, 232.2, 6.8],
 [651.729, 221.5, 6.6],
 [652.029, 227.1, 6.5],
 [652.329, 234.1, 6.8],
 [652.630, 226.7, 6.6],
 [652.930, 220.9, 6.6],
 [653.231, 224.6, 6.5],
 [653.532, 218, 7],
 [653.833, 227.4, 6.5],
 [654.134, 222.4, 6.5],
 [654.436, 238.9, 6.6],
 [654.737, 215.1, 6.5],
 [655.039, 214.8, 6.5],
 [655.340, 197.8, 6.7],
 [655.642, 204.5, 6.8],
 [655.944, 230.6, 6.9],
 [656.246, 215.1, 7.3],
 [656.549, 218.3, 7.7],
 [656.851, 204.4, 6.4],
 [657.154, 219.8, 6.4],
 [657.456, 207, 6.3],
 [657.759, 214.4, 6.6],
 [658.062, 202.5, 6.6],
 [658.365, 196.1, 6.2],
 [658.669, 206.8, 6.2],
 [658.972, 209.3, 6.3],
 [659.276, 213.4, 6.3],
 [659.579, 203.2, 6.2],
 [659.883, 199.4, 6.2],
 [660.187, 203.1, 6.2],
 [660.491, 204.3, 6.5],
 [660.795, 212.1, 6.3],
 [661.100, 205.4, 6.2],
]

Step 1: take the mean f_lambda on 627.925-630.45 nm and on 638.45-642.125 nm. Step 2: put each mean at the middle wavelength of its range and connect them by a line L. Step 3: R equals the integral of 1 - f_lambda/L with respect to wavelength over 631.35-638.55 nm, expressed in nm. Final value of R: -0.421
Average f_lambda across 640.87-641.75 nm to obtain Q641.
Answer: 234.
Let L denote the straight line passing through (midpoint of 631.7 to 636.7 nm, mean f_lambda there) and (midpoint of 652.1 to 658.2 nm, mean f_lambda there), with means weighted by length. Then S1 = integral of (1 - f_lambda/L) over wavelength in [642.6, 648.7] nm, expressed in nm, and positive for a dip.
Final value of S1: 0.06 nm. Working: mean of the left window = 255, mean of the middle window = 232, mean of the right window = 218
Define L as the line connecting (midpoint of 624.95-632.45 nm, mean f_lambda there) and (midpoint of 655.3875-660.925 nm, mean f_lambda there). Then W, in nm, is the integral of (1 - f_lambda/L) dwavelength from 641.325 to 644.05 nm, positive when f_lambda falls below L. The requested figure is -0.08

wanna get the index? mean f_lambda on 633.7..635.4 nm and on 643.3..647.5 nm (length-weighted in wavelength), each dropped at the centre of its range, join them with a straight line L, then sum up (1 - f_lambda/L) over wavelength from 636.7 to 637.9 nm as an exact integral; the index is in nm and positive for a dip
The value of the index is 0.03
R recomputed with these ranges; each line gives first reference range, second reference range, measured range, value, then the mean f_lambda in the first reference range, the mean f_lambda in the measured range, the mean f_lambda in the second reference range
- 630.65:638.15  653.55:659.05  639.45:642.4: 0.06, 253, 237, 214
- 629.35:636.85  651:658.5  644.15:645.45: 0.02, 253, 232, 219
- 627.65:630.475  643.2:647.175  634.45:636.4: -0.13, 242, 254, 232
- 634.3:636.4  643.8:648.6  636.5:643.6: 0.16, 254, 239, 231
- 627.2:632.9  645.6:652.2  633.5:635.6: -0.15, 248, 261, 229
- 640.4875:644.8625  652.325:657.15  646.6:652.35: -0.08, 235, 229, 219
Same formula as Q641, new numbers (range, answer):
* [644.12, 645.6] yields 231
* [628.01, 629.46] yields 238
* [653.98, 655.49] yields 218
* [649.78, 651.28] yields 228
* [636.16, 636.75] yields 248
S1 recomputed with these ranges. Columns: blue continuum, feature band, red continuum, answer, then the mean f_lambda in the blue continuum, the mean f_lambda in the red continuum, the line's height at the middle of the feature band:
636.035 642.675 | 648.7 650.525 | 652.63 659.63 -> -0.04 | 240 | 215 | 224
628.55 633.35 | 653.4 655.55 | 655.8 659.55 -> -0.03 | 249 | 211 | 216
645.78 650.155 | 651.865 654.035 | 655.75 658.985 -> -0.05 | 230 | 211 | 220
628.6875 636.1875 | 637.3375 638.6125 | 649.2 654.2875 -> 0.02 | 252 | 226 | 244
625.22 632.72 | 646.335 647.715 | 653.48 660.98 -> -0.03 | 247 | 212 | 225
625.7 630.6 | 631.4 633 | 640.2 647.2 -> -0.10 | 243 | 233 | 240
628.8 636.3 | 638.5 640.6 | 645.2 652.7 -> 0.03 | 252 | 229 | 242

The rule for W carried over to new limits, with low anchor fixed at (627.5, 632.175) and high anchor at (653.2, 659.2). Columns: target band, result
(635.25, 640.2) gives -0.131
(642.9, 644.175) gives -0.024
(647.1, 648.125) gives -0.011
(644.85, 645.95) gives -0.014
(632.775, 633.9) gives -0.072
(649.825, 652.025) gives -0.067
